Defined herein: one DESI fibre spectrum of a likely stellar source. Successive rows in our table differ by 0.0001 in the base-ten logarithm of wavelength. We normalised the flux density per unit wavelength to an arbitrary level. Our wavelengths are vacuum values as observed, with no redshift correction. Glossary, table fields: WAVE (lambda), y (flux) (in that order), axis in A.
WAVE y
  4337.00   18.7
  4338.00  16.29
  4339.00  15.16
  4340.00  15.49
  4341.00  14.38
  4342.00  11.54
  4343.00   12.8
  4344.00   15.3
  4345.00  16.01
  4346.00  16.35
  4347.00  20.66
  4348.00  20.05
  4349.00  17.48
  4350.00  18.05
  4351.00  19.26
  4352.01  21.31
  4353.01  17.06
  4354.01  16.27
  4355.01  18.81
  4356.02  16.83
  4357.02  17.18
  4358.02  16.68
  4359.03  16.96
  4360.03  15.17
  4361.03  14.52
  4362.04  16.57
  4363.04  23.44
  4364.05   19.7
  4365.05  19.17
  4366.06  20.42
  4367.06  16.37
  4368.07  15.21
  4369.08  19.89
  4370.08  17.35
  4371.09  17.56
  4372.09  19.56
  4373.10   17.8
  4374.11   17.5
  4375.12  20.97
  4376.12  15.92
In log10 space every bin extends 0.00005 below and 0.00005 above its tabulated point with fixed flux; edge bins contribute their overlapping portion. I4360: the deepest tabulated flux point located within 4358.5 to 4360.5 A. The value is 15.17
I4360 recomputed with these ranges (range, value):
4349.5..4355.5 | 16.27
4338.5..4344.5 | 11.54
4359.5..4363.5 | 14.52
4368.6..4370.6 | 17.35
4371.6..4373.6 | 17.8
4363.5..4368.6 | 15.21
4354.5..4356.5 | 16.83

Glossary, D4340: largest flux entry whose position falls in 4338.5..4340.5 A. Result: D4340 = 15.49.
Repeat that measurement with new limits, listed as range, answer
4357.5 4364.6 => 23.44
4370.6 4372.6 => 19.56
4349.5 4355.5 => 21.31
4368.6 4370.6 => 19.89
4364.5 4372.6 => 20.42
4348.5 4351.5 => 19.26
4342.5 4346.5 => 16.35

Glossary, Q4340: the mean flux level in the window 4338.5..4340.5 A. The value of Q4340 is 15.3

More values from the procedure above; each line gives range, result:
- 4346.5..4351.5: 19.1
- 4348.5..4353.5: 18.6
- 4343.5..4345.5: 15.7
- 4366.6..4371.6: 17.3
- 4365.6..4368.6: 17.3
